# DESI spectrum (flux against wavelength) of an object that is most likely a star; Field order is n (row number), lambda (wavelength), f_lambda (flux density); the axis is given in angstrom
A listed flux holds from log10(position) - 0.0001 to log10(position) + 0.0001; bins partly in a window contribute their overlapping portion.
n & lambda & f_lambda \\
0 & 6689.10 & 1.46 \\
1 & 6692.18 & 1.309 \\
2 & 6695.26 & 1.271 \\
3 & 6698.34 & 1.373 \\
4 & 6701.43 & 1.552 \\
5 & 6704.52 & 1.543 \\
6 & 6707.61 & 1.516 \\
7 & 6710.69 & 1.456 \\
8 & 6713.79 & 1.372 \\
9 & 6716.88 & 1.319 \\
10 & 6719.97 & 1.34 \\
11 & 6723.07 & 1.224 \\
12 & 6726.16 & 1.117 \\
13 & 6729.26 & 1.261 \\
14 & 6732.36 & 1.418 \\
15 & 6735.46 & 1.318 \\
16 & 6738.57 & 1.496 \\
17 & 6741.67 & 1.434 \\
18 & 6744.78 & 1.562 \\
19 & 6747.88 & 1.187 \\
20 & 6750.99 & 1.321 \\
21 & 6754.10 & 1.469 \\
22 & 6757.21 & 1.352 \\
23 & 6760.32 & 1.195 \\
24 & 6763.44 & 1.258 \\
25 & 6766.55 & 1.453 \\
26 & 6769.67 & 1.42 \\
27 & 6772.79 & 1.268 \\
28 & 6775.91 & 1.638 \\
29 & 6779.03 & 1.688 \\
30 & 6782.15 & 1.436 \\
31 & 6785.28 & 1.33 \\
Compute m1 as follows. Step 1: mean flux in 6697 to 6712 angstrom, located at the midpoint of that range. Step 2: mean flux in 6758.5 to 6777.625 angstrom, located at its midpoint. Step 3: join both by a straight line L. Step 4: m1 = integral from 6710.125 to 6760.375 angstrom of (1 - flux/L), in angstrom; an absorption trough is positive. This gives 3.06 angstrom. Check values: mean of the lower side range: 1.49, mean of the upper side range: 1.37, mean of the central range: 1.35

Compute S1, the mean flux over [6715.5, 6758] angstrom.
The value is 1.34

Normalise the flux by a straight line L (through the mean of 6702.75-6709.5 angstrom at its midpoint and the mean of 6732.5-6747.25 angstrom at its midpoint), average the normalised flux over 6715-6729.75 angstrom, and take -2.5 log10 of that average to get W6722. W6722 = 0.18 mag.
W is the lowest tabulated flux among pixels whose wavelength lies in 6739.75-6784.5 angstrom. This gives 1.187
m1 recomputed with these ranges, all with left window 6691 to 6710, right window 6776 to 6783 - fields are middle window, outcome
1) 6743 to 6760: 1.9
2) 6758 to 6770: 1.8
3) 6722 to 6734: 1.9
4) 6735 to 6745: 0.4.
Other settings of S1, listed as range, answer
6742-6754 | 1.38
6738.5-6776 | 1.37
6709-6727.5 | 1.31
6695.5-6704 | 1.44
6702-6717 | 1.46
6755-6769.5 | 1.33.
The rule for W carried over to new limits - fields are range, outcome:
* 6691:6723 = 1.271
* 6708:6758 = 1.117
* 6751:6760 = 1.352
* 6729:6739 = 1.261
